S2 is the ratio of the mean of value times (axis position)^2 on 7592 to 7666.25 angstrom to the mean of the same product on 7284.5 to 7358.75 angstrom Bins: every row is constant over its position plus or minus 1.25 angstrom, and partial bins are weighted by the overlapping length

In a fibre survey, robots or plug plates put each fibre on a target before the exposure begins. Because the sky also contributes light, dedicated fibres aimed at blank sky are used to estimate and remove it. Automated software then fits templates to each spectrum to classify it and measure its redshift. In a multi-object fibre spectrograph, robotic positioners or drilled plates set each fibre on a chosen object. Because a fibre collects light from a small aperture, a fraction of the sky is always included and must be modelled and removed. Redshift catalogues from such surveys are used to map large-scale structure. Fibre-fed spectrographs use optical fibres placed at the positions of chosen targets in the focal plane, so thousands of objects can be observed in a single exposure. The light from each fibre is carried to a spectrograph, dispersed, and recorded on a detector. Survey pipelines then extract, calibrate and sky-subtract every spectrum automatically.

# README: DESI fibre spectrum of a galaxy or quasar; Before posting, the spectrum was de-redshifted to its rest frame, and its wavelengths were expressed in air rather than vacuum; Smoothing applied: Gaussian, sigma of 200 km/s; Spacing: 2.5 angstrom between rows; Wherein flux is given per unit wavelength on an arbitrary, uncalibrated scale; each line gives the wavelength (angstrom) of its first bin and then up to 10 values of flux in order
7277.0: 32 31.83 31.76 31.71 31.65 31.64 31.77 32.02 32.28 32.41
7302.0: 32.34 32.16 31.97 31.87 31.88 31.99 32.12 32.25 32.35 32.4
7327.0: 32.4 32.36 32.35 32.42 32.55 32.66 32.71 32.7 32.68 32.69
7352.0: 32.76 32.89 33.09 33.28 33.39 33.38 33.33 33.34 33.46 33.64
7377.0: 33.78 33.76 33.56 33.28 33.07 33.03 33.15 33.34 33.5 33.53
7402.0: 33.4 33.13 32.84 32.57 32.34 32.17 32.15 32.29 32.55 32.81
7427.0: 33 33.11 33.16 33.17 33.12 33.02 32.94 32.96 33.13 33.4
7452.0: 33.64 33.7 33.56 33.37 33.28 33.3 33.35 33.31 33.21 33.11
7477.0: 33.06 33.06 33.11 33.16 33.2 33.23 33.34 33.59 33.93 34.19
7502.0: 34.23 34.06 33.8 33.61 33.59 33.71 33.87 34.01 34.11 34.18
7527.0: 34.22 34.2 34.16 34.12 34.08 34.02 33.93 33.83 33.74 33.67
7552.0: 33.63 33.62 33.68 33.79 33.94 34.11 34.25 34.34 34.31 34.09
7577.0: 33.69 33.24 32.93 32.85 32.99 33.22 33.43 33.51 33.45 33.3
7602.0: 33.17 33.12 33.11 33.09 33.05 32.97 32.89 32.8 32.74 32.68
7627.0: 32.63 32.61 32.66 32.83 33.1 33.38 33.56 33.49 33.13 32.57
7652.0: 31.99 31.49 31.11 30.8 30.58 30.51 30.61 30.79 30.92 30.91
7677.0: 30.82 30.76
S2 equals 1.1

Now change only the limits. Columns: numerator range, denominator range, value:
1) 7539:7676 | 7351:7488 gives 1.04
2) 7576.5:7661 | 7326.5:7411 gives 1.06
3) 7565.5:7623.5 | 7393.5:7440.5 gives 1.06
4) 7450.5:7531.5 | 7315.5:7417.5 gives 1.06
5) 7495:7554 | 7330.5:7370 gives 1.08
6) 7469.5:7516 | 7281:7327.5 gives 1.10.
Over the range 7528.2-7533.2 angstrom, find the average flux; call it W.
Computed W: 34.2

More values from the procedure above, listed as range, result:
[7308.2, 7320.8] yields 32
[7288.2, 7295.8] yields 31.8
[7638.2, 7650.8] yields 33.2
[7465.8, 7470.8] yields 33.3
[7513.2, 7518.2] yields 33.8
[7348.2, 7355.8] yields 32.8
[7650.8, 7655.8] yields 31.7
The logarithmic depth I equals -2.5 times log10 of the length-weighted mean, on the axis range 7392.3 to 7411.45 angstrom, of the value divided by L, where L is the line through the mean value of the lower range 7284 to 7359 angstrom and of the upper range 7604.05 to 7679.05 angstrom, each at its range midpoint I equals -0.03 mag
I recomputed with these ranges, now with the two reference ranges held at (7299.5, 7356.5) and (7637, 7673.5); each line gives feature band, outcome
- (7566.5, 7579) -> -0.07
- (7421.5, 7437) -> -0.03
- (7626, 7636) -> -0.03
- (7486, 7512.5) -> -0.05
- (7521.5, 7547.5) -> -0.07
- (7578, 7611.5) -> -0.04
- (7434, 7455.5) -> -0.03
